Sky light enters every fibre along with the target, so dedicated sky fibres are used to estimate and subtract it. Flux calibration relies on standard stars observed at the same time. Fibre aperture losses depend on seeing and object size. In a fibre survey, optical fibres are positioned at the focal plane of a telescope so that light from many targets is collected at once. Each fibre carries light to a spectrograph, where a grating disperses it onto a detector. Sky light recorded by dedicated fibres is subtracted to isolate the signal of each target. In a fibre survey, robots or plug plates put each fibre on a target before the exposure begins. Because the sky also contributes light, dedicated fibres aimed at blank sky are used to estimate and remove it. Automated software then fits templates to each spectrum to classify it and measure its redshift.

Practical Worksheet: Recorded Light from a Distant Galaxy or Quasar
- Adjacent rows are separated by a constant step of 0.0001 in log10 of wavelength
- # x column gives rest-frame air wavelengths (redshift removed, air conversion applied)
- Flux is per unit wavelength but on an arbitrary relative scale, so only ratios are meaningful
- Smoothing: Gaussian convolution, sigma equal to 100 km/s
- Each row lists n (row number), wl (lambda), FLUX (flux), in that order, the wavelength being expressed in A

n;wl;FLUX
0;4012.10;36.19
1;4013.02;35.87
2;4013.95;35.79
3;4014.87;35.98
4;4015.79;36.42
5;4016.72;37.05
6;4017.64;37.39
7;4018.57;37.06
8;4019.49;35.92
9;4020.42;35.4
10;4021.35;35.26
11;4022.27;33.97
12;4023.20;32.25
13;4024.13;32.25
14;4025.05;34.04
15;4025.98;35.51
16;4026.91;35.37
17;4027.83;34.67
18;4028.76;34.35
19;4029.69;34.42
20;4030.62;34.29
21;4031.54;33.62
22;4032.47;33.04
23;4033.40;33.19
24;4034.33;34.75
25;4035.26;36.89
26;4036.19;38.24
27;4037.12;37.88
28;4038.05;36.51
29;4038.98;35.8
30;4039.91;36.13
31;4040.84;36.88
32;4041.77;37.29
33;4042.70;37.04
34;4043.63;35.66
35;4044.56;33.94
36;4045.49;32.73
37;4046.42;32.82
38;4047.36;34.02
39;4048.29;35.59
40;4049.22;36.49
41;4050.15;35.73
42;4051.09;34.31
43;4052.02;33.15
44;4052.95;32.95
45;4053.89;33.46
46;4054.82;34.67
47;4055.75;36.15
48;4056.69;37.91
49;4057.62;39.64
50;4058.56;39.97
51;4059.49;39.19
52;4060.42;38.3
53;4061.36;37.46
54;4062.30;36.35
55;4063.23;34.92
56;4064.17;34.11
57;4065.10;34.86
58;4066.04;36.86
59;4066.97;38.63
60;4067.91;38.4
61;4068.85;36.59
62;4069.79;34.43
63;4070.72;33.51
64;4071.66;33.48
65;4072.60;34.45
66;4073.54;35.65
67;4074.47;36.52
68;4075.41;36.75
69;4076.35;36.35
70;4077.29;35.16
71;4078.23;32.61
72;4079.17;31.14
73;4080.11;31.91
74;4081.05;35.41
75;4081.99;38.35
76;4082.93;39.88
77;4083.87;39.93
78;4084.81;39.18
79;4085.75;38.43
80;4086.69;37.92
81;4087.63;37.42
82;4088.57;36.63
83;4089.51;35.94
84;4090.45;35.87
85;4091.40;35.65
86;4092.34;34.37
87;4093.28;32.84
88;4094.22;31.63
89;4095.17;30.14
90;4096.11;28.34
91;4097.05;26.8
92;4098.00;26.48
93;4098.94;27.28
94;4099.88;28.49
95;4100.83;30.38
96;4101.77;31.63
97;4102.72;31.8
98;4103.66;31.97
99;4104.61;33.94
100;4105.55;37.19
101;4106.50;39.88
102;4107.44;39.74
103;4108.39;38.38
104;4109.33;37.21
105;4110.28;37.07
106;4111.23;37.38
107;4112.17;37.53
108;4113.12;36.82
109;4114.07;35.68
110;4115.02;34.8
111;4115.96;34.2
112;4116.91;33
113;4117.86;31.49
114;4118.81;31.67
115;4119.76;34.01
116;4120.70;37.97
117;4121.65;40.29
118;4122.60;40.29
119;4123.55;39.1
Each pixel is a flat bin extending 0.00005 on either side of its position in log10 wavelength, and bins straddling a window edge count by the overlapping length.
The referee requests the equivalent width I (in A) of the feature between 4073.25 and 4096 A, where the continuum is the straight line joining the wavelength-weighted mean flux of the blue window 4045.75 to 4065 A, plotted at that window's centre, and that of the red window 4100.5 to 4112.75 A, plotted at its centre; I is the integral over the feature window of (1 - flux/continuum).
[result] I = 0.2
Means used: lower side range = 35.8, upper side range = 35.8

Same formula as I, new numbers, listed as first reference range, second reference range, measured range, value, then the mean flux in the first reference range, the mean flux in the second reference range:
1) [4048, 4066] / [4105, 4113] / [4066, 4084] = 0.5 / 36.1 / 38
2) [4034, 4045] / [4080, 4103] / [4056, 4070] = -0.8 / 36.4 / 33.7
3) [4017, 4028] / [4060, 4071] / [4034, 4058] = 0.0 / 35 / 36.2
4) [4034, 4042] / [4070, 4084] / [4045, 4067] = 0.2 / 36.7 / 35.3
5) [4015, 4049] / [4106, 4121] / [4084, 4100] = 1.1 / 35.2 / 36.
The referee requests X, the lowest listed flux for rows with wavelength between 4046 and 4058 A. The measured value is 32.82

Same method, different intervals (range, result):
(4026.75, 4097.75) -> 26.8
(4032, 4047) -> 32.73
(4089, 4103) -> 26.48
